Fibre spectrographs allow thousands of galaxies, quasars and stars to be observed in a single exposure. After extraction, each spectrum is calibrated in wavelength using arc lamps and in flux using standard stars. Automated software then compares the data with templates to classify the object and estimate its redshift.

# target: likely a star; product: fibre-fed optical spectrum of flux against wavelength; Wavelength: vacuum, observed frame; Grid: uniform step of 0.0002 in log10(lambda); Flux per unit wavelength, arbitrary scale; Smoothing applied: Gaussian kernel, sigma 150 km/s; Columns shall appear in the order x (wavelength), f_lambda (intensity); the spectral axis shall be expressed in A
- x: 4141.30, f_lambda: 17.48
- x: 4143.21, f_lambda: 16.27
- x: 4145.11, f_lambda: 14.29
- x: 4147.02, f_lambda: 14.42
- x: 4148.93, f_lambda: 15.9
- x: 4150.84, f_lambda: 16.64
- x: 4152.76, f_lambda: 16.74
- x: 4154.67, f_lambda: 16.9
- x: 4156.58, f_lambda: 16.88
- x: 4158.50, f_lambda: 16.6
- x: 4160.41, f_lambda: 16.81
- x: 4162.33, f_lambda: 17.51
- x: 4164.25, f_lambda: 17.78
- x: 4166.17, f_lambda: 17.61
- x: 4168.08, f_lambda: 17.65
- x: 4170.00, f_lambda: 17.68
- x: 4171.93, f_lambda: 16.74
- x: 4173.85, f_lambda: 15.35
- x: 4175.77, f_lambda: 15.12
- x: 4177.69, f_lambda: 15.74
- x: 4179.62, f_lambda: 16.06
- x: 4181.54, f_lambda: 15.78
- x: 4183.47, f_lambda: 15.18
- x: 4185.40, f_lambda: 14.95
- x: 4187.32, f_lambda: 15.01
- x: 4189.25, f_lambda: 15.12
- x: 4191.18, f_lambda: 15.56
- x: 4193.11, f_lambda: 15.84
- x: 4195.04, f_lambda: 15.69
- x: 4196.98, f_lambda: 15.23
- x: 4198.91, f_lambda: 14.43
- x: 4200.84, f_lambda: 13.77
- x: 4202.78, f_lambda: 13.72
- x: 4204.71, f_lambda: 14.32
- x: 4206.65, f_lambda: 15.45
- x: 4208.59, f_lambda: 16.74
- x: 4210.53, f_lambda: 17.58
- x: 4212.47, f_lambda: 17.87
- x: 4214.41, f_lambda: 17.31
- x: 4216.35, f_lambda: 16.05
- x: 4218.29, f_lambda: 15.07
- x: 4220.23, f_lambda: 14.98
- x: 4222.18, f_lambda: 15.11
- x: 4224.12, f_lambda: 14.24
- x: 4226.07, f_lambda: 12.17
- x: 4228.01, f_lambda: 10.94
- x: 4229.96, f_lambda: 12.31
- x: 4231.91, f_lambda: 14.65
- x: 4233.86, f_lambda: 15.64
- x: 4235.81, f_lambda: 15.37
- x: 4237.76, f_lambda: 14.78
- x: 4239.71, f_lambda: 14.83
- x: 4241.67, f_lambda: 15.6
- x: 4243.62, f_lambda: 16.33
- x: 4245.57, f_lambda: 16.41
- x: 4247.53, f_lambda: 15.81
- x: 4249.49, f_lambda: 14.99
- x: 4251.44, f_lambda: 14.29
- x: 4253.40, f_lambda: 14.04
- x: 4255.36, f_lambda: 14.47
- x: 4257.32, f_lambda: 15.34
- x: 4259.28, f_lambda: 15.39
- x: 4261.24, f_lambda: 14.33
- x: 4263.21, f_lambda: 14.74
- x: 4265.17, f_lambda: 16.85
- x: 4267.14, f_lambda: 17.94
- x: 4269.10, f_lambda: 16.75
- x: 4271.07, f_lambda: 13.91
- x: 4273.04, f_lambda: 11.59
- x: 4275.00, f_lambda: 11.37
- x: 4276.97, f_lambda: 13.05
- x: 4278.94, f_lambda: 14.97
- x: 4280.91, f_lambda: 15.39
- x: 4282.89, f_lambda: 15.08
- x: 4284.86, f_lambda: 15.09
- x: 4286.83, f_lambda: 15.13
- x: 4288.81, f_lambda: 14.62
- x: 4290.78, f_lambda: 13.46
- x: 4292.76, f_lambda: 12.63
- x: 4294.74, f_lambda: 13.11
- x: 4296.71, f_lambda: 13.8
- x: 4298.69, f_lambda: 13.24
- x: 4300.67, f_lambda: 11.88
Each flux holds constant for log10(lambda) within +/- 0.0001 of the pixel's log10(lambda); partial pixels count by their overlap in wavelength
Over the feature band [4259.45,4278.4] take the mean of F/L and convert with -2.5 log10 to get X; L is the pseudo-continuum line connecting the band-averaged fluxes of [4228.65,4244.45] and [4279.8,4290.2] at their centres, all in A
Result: 0.03 mag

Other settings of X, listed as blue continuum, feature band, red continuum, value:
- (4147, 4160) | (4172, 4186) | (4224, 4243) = 0.011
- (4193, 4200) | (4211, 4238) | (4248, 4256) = 0.005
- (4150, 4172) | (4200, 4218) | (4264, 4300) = 0.011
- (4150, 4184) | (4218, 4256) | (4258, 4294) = 0.050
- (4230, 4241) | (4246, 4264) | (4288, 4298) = -0.036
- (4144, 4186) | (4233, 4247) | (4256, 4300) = -0.037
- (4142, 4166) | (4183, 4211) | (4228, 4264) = 0.035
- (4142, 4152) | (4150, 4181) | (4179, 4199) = -0.083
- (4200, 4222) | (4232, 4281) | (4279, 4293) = 0.007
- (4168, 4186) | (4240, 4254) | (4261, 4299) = -0.034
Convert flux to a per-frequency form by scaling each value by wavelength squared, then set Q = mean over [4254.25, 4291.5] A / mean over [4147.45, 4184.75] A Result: 0.9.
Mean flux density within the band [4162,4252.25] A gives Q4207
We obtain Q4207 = 15.4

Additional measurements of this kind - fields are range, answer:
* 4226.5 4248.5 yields 14.7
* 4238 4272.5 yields 15.3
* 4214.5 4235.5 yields 14.3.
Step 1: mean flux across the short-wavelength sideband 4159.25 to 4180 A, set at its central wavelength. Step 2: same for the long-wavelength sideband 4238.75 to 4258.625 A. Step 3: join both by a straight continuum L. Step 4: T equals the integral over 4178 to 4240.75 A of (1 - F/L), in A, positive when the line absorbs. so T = 3.6 A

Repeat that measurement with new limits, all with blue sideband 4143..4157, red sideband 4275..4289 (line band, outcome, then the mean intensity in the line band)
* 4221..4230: 1.24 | 13.1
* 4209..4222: -0.98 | 16.4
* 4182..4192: 0.24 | 15.2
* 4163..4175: -1.03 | 17.1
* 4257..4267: -0.55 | 15.5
